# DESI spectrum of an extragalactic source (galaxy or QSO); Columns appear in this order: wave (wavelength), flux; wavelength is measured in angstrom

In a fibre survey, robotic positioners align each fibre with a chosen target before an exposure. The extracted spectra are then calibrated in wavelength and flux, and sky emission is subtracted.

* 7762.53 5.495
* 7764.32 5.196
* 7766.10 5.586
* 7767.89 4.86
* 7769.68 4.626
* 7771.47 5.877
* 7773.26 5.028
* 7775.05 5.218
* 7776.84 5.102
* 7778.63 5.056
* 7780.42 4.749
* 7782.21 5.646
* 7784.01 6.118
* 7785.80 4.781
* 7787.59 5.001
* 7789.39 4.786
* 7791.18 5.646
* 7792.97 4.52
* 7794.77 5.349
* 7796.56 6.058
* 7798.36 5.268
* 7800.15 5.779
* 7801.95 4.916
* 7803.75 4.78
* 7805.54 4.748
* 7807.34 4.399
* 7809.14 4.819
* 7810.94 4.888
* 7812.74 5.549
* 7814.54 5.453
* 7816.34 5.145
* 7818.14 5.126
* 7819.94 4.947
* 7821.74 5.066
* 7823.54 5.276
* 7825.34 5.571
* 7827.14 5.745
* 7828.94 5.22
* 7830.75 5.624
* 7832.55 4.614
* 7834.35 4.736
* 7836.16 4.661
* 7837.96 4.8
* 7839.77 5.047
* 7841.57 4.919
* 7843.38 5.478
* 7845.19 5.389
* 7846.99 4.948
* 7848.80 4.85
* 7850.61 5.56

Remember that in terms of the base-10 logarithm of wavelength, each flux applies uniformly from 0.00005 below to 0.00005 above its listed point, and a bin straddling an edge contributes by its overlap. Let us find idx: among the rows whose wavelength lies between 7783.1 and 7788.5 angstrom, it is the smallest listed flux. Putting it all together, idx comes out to 4.781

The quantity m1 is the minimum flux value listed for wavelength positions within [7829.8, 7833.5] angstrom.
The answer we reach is 4.614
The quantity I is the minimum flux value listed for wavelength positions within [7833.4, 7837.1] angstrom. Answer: 4.661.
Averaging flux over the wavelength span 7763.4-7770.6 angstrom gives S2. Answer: 5.07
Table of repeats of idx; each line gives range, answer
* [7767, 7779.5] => 4.626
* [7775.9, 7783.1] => 4.749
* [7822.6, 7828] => 5.276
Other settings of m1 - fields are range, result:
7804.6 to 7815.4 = 4.399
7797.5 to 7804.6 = 4.78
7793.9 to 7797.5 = 5.349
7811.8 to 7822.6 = 4.947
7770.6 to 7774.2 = 5.028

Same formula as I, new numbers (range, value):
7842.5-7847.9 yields 4.948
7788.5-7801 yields 4.52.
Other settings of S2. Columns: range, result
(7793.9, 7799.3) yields 5.57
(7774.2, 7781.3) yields 5.03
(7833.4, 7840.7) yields 4.81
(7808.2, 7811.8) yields 4.84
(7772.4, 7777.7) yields 5.12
